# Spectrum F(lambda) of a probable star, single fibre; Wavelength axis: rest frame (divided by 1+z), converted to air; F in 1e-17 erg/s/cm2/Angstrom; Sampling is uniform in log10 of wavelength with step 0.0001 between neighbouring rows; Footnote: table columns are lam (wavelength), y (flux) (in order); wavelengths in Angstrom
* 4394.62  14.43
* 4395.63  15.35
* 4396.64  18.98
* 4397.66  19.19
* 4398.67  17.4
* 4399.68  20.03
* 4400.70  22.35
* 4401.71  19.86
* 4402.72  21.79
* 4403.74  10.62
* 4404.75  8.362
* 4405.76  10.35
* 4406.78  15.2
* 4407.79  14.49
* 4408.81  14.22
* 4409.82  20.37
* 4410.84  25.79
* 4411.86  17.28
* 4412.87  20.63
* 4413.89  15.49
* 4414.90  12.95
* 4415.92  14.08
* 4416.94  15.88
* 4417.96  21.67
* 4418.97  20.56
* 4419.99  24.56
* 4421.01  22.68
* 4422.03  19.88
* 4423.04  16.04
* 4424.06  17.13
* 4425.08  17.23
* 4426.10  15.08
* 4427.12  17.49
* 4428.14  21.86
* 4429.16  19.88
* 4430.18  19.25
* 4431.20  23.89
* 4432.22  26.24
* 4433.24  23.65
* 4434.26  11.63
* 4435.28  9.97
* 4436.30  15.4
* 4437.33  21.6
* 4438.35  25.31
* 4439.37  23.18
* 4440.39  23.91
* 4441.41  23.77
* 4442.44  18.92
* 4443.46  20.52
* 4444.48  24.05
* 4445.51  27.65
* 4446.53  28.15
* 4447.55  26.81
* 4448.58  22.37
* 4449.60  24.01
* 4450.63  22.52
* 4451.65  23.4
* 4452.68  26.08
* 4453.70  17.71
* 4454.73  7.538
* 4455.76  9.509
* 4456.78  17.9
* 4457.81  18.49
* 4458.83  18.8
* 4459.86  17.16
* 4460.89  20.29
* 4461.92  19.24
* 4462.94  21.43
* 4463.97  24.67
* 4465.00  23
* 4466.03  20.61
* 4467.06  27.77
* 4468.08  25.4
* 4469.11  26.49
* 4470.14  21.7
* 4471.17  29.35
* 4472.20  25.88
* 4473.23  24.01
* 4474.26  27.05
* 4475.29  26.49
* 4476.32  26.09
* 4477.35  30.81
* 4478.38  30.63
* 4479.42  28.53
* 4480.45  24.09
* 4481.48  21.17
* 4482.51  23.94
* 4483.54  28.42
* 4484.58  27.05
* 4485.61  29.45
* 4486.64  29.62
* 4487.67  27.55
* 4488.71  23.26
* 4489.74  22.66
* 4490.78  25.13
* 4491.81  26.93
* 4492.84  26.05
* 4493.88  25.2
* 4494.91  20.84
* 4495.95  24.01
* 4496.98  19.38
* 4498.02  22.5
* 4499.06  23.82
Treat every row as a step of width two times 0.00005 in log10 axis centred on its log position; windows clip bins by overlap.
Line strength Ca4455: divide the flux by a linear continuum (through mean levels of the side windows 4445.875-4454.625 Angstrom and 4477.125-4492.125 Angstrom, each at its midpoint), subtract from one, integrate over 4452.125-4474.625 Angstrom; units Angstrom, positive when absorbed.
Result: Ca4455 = 2.95 Angstrom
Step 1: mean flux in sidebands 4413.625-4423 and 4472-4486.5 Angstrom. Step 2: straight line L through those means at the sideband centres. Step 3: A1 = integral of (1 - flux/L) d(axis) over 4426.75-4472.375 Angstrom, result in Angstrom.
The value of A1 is 2.6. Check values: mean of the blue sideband 18.6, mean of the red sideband 26.8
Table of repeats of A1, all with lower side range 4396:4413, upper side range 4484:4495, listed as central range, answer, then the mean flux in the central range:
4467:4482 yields -1.13 Angstrom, 26.3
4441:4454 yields -1.13 Angstrom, 23.6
